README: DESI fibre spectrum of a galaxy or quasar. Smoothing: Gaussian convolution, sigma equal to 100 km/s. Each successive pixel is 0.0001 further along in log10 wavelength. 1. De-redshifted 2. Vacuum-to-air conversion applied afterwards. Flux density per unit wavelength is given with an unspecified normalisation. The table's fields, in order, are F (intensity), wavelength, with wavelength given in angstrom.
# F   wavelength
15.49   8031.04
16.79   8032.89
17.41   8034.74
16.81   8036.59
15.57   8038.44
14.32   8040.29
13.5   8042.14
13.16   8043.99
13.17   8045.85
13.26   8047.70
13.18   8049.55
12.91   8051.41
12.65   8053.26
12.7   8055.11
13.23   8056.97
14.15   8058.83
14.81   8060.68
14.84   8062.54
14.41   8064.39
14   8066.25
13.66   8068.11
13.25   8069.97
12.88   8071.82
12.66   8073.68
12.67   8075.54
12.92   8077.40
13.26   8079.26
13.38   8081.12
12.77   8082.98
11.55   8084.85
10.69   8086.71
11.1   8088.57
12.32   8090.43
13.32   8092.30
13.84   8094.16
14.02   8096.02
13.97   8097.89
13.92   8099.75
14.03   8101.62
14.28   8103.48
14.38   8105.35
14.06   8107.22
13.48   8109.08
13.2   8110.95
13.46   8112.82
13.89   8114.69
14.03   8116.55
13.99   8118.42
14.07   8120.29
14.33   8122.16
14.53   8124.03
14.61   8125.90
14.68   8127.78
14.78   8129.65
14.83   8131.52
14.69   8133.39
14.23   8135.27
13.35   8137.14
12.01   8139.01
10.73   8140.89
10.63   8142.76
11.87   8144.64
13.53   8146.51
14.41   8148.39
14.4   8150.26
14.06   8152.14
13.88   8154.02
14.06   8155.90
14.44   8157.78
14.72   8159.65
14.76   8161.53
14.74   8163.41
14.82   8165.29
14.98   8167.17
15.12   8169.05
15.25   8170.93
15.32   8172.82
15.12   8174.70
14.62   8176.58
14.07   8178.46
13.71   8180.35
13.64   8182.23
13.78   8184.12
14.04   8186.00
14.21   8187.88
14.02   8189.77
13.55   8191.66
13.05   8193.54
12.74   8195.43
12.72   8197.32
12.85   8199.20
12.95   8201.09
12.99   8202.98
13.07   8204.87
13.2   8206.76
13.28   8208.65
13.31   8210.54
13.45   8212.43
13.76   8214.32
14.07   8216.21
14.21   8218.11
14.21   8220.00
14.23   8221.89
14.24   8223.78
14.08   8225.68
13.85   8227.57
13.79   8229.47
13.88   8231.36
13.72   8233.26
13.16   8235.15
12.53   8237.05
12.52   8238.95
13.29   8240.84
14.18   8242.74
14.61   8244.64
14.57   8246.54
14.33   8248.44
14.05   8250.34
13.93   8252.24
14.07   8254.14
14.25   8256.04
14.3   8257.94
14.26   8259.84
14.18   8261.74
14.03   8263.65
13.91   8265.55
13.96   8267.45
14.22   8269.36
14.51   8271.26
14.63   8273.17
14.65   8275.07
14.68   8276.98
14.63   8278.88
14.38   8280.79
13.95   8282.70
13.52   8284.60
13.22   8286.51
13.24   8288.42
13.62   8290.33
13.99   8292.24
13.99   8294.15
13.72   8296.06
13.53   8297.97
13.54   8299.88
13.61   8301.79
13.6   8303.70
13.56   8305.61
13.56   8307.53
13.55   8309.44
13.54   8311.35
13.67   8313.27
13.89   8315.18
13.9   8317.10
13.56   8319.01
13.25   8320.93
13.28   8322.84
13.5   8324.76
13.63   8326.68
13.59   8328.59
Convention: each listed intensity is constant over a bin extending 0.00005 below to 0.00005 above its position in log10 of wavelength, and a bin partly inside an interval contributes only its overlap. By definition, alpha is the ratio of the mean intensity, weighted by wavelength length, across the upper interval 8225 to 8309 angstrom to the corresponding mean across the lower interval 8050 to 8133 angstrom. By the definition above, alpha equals 1.0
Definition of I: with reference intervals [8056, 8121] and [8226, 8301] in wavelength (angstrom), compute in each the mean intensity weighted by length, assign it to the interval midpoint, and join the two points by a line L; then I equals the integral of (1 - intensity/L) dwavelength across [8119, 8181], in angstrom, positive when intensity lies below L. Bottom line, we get -2.2 angstrom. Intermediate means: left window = 13.4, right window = 13.9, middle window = 14.1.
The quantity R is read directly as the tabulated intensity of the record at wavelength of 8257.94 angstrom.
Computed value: 14.3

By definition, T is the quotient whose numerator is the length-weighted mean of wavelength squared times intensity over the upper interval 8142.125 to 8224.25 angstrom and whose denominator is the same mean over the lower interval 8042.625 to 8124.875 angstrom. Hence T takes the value 1.1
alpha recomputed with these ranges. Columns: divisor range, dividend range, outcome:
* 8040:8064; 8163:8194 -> 1.06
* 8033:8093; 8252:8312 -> 1.03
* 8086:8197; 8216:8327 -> 1.00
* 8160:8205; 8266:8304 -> 1.00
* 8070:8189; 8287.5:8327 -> 0.99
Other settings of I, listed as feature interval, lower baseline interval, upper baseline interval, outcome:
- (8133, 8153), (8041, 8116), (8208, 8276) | 0.8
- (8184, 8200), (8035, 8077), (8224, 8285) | 0.6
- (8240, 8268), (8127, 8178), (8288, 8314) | -0.7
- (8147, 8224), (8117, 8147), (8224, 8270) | -1.6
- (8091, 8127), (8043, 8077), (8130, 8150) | -1.9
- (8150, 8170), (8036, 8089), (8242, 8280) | -1.1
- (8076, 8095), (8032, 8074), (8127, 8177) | 2.1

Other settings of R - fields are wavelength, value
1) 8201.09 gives 12.95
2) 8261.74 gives 14.18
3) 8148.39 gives 14.41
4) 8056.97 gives 13.23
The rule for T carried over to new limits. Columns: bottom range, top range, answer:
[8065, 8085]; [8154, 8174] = 1.16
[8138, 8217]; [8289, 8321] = 1.03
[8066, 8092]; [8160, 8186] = 1.18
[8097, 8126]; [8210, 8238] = 1.01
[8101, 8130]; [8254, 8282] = 1.05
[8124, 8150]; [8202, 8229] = 1.04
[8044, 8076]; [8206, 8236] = 1.07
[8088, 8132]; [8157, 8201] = 1.04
